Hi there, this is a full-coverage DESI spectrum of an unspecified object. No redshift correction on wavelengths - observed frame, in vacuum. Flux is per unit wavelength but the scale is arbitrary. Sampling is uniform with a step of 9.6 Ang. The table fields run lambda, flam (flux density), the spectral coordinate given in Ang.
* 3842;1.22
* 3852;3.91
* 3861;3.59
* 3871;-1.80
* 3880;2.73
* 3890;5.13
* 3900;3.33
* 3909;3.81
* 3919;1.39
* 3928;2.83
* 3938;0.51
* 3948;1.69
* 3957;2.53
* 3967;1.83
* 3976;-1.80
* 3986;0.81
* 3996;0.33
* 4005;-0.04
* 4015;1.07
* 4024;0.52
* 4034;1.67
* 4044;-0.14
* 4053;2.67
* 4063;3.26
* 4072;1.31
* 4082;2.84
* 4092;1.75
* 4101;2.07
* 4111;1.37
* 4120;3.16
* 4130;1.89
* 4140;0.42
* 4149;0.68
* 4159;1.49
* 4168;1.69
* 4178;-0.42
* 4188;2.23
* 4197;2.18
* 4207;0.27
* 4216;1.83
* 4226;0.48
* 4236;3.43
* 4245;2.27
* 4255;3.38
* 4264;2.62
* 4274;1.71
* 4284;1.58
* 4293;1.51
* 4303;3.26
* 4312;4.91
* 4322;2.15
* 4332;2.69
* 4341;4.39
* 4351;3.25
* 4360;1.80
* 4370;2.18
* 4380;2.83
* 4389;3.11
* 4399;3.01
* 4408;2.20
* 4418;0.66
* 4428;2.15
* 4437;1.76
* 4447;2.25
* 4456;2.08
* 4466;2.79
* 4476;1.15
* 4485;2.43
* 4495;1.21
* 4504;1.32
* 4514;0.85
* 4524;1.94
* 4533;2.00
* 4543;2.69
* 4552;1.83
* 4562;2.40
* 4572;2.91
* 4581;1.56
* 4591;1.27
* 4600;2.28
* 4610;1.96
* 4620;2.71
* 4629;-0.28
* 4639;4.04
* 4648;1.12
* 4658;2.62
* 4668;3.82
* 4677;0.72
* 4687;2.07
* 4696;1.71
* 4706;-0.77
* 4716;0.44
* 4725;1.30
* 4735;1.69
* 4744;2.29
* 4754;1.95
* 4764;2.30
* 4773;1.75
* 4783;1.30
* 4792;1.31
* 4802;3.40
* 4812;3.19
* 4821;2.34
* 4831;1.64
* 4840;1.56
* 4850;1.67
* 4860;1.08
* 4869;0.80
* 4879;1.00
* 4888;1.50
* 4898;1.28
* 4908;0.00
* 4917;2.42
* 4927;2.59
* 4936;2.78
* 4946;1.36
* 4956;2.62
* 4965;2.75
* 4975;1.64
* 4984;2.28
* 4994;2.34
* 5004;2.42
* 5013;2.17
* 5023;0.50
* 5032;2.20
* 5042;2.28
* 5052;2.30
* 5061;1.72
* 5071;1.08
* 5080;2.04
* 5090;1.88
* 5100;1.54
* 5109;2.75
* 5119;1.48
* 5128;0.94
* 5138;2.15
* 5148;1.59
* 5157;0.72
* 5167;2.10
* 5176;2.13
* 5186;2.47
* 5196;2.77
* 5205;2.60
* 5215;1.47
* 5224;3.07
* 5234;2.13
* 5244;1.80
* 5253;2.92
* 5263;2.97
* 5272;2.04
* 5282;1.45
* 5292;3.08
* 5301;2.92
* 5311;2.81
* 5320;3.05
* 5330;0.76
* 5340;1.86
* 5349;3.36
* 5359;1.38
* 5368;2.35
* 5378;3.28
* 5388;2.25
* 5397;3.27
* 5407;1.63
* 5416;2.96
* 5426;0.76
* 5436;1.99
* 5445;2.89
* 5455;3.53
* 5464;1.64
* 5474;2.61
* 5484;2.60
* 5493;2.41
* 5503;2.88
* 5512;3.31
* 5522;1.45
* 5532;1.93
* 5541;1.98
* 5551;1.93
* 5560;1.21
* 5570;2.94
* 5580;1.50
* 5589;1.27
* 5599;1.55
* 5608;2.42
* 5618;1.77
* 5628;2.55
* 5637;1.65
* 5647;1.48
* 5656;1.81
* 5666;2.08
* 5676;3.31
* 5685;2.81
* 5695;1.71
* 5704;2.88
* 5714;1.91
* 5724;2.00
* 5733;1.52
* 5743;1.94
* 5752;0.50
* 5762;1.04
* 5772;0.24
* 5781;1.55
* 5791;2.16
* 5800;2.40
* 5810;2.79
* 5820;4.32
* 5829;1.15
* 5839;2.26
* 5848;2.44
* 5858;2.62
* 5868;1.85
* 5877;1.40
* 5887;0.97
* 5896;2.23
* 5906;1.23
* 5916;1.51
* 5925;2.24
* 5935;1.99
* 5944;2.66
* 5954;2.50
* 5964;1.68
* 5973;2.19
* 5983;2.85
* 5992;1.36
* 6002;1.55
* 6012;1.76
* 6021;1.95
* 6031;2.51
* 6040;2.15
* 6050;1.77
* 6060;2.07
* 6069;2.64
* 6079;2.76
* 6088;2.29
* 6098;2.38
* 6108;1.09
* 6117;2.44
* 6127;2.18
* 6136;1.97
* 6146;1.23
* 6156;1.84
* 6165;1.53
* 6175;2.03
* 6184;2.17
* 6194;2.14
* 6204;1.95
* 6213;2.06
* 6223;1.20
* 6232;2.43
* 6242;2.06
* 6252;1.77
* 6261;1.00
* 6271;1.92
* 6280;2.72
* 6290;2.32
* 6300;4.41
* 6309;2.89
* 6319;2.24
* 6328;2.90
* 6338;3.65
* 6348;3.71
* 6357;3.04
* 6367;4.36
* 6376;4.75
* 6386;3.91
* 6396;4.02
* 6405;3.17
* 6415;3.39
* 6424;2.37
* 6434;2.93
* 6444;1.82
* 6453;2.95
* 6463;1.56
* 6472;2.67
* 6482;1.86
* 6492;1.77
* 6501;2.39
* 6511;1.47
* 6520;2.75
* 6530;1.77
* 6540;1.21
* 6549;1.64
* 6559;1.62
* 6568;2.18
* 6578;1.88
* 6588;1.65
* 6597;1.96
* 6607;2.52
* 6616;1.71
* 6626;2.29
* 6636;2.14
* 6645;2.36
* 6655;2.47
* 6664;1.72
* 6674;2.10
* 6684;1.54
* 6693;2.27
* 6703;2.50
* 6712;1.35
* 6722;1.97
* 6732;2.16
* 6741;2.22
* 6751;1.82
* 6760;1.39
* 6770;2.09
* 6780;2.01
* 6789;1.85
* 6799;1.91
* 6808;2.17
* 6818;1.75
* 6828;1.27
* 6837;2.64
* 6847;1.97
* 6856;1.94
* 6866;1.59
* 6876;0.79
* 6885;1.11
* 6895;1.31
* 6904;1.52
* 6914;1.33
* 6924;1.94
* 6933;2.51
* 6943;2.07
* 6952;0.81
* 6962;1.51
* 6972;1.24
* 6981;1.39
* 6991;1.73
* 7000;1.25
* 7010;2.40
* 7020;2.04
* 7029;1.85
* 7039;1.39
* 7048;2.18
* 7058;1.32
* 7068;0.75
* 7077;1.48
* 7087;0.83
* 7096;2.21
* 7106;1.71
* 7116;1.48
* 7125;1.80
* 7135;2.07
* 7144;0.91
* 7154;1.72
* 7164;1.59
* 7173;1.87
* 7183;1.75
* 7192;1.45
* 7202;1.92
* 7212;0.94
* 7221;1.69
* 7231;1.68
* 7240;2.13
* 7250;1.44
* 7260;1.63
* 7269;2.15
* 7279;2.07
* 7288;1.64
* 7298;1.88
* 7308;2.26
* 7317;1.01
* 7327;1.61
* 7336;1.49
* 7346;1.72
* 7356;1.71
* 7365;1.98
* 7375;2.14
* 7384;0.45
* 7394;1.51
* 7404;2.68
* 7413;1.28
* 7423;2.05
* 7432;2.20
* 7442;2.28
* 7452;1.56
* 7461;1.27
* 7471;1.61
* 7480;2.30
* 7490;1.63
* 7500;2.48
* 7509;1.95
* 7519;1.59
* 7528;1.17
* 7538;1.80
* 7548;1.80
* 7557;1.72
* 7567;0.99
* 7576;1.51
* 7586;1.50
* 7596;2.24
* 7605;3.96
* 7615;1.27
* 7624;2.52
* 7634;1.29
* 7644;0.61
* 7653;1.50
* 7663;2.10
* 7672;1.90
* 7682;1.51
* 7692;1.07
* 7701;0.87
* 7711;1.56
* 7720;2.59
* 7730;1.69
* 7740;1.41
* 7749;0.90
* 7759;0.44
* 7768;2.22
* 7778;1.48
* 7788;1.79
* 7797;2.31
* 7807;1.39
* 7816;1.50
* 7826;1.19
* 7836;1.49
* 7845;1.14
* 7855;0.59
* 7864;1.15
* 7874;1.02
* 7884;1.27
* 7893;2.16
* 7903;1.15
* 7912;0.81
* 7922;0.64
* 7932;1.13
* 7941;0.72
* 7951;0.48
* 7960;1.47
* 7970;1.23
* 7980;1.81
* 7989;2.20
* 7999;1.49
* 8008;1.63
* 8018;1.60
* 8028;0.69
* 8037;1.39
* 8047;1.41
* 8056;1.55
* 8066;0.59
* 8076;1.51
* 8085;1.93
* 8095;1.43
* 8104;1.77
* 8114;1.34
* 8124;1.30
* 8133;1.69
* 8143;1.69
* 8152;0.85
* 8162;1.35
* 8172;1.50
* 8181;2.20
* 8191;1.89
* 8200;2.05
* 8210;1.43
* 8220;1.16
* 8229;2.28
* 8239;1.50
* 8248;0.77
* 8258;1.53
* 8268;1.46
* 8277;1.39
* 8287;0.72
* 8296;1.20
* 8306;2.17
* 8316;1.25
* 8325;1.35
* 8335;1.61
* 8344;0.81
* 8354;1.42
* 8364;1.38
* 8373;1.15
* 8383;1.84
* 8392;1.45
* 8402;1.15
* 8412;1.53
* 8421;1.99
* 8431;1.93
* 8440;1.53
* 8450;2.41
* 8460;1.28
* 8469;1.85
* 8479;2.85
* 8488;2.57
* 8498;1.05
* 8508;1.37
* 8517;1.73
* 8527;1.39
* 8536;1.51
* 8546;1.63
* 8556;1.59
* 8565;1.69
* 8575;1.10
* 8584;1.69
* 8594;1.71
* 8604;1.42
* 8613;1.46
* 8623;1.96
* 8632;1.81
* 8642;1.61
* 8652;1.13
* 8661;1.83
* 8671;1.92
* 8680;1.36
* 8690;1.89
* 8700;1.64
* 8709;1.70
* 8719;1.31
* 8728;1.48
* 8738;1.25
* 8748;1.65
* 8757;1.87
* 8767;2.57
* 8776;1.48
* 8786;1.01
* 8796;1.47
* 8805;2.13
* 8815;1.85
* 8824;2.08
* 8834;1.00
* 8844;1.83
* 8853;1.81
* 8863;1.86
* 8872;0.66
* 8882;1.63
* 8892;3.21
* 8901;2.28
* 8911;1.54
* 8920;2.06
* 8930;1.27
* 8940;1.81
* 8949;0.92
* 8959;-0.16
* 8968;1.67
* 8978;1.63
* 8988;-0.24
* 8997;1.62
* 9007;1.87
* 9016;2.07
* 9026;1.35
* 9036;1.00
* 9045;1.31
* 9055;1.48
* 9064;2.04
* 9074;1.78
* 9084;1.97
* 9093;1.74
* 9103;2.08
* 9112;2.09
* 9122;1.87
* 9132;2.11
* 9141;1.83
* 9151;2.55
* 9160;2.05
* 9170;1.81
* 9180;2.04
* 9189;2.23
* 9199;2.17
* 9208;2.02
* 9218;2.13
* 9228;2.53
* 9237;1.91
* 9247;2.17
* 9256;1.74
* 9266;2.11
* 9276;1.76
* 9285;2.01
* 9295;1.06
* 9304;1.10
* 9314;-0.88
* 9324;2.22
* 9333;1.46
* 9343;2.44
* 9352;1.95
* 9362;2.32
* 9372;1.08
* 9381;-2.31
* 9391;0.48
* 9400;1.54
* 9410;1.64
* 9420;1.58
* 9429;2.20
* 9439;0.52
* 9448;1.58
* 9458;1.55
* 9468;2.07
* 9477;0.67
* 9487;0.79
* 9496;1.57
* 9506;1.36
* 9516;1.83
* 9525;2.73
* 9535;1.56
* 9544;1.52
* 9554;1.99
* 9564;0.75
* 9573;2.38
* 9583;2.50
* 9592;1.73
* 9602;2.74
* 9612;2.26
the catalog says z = 1.27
